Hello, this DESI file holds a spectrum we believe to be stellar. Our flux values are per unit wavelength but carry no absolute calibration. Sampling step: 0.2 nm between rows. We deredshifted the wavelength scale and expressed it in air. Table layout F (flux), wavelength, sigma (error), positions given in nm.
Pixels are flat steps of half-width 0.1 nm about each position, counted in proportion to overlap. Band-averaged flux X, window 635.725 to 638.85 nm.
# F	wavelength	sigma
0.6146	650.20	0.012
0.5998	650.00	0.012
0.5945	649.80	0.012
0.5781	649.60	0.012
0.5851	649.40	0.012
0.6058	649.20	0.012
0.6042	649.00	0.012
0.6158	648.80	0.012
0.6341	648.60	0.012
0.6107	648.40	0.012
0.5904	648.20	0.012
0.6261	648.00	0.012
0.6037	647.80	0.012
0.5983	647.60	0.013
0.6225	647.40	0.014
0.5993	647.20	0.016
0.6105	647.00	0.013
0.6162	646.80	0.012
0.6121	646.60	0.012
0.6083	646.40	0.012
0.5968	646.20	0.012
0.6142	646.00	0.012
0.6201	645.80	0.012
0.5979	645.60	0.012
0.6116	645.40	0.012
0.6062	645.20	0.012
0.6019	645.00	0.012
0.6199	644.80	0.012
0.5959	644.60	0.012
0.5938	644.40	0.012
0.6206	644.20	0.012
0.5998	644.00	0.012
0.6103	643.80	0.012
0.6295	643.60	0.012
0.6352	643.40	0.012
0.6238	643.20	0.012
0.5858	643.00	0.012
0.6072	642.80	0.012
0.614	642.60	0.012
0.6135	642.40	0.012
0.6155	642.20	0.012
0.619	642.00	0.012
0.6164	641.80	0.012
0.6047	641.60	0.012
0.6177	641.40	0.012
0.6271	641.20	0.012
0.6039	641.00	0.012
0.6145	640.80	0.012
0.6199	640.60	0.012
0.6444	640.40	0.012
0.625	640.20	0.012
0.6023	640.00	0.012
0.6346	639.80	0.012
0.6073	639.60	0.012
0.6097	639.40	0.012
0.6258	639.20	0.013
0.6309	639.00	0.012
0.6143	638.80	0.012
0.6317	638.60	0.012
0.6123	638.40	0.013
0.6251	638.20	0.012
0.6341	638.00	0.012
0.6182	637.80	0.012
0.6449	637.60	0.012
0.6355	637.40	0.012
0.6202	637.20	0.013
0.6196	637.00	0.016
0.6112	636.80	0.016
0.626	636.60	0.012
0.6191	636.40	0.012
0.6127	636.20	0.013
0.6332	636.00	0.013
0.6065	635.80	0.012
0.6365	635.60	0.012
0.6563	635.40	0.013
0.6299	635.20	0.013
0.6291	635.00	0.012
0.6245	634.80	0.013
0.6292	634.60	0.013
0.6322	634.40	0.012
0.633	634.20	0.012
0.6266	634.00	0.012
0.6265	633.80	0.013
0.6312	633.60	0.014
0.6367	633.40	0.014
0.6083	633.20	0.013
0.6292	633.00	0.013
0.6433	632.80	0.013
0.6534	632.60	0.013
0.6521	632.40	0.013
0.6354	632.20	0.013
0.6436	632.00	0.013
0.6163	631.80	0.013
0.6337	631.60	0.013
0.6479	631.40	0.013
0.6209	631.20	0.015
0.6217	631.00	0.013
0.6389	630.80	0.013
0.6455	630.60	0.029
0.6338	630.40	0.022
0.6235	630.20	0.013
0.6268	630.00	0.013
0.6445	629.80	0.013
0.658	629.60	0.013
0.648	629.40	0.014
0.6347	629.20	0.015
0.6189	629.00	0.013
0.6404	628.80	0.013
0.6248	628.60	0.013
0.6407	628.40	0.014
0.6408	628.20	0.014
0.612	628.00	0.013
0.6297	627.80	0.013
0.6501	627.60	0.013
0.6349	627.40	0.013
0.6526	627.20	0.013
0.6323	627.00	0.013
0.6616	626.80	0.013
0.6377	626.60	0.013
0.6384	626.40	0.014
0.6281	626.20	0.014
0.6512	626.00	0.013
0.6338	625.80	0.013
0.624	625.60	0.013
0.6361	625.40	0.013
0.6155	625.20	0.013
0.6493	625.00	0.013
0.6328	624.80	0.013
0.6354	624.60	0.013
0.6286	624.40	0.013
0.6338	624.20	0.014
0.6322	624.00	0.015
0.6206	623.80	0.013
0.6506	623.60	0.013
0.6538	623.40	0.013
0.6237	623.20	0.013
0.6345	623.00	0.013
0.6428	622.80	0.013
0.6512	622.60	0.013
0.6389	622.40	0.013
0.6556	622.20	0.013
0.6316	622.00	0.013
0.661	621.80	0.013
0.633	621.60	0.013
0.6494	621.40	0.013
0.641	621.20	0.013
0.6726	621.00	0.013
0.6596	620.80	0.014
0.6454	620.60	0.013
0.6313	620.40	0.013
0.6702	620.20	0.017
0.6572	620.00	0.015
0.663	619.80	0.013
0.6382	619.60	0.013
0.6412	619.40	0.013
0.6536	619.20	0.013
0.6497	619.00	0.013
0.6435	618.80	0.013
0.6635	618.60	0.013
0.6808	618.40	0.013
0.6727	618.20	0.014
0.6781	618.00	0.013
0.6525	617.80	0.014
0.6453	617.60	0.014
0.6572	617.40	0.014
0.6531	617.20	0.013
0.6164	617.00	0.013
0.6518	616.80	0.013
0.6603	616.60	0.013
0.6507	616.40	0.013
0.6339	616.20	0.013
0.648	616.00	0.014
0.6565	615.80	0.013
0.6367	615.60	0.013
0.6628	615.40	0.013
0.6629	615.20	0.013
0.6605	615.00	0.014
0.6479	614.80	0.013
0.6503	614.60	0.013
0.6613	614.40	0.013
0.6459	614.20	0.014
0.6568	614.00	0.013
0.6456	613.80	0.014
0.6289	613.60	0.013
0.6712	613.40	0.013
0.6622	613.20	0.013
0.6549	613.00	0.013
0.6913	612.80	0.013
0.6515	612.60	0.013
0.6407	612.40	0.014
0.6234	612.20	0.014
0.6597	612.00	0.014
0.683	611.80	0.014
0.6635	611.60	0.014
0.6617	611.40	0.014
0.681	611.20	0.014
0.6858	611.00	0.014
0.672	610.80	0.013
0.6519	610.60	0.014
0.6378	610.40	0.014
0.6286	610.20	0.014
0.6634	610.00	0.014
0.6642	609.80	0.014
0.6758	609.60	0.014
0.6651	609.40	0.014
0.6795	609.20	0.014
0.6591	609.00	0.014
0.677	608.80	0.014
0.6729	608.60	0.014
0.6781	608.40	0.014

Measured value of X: 0.623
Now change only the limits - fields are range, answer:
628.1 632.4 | 0.636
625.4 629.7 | 0.638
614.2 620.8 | 0.653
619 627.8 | 0.642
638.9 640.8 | 0.622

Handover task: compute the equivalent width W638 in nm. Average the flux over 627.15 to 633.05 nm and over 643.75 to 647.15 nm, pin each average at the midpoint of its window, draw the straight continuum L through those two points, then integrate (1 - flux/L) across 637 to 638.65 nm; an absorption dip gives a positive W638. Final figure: -0.01 nm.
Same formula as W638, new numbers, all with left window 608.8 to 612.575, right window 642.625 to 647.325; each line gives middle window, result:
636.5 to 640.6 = -0.029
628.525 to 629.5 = 0.000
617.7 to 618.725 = -0.030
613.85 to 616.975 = 0.012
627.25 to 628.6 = 0.001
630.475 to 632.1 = -0.009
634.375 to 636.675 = -0.015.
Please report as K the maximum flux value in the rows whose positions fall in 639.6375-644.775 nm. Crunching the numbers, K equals 0.6444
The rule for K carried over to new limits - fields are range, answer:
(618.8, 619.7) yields 0.6536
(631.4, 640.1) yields 0.6563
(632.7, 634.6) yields 0.6433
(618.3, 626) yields 0.6808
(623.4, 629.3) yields 0.6616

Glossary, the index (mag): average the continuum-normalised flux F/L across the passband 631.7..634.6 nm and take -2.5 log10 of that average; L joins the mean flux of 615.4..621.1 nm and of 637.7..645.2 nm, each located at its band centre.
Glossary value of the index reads -0.01 mag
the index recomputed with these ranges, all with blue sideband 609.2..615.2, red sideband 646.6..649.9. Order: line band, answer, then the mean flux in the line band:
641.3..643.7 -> 0.00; 0.615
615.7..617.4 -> 0.01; 0.647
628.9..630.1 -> -0.01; 0.638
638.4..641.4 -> 0.00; 0.62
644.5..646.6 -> 0.00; 0.608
